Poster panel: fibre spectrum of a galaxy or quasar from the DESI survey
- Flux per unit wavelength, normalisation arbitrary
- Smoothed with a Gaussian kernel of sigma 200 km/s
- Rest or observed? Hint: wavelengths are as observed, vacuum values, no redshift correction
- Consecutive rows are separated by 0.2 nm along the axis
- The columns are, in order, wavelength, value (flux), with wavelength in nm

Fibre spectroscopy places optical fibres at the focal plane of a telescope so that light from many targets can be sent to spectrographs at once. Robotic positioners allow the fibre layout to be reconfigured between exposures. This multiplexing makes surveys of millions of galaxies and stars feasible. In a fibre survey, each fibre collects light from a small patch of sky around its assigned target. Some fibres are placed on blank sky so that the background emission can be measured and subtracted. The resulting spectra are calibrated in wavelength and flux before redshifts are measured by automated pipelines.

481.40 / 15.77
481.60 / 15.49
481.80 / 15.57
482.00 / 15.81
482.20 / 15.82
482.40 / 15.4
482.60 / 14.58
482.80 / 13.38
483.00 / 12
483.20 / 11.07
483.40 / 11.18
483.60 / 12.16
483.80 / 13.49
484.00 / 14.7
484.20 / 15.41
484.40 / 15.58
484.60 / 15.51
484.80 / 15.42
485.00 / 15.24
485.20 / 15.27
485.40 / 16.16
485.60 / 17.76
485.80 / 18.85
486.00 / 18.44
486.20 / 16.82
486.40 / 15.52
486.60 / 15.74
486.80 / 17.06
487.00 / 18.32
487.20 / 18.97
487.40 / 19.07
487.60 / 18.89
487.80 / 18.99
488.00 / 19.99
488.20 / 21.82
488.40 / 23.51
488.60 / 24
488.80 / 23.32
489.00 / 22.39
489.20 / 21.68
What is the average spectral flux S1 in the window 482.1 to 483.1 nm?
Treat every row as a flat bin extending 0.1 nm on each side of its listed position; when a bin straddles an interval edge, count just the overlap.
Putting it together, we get 14.2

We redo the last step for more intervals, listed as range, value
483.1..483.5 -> 11.1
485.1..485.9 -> 17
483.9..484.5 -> 15.2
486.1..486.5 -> 16.2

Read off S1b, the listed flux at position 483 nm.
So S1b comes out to 12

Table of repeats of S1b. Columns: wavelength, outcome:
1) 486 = 18.44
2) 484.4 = 15.58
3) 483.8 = 13.49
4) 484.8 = 15.42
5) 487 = 18.32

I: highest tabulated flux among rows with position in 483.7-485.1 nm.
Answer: 15.58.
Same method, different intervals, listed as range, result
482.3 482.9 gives 15.4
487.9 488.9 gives 24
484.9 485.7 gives 17.76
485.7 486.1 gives 18.85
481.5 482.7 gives 15.82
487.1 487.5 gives 19.07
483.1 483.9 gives 13.49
